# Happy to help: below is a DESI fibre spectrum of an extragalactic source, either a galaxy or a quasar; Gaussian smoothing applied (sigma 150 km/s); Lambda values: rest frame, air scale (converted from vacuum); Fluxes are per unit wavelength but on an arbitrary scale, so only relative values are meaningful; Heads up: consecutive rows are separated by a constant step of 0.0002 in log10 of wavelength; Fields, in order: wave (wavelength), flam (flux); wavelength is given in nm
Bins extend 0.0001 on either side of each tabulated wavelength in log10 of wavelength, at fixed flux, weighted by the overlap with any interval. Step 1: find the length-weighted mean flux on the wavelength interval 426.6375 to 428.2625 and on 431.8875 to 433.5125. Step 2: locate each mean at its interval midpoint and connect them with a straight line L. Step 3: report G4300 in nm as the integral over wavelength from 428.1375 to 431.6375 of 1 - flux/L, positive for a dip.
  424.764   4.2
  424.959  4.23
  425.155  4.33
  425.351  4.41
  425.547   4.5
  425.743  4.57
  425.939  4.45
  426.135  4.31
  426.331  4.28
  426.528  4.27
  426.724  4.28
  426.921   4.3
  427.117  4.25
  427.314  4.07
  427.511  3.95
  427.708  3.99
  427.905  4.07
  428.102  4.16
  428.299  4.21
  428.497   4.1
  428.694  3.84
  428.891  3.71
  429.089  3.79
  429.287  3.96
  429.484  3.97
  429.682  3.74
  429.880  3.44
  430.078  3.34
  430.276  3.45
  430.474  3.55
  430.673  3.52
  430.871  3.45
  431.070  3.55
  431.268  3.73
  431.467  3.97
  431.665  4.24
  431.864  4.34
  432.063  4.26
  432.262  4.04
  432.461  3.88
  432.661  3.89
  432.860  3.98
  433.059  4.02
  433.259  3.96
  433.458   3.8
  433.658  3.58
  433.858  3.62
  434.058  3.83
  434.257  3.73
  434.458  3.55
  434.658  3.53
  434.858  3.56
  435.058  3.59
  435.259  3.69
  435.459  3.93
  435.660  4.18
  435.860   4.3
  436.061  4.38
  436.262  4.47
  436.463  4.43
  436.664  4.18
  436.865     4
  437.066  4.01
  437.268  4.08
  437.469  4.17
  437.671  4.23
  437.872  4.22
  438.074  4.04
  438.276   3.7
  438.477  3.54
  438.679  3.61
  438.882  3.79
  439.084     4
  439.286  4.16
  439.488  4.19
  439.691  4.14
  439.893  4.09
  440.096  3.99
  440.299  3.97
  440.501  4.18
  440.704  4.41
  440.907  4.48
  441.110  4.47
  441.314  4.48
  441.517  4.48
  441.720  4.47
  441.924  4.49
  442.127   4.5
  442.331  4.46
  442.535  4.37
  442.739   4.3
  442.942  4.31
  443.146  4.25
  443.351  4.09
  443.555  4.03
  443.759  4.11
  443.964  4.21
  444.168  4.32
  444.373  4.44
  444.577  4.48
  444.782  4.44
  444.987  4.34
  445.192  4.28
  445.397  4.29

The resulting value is 0.28 nm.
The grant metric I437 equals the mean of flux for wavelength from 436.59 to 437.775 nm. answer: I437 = 4.11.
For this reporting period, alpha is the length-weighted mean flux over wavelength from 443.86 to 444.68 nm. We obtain 4.36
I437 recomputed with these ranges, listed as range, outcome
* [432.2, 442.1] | 4.04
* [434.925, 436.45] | 4.09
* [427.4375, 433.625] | 3.86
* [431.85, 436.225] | 3.89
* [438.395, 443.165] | 4.22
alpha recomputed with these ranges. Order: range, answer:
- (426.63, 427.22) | 4.27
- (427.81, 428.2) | 4.12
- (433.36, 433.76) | 3.68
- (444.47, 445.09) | 4.42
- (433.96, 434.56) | 3.7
